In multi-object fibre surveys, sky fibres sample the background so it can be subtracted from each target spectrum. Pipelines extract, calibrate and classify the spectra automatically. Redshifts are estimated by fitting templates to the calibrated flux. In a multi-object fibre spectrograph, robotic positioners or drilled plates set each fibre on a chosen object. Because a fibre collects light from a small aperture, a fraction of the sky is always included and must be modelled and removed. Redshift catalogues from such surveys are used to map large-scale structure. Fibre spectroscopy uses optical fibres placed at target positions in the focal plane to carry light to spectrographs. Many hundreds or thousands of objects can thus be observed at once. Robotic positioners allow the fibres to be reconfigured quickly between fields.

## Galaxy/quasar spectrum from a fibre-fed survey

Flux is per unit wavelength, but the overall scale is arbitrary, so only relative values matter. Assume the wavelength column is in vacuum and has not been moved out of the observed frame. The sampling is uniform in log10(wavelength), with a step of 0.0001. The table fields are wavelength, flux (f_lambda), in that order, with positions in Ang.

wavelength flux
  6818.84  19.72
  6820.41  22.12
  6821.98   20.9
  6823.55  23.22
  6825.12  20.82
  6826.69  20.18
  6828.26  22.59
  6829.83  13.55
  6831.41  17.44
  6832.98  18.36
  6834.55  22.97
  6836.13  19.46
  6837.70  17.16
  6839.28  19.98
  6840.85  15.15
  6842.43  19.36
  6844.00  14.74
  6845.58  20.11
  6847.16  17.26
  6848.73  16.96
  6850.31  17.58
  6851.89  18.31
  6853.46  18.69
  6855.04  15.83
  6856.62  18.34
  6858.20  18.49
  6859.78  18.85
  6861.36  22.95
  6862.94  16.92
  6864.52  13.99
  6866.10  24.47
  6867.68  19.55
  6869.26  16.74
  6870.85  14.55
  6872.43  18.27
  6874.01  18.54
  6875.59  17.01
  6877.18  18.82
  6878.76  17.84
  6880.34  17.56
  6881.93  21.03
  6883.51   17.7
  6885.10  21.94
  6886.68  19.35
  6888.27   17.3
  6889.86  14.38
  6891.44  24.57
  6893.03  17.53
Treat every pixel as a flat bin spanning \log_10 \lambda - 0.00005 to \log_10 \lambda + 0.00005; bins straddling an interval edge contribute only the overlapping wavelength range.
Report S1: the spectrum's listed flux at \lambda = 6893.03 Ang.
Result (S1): 17.53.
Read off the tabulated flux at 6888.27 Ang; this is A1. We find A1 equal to 17.3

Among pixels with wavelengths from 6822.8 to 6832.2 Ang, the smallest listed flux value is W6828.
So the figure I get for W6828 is 13.55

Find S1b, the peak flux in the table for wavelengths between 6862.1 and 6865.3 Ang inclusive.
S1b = 16.92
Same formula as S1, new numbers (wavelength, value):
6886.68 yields 19.35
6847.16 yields 17.26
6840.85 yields 15.15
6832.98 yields 18.36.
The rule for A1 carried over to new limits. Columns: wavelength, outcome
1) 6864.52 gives 13.99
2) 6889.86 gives 14.38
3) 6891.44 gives 24.57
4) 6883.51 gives 17.7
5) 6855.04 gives 15.83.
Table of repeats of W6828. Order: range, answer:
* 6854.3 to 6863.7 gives 15.83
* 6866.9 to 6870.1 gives 16.74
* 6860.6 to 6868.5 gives 13.99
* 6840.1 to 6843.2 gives 15.15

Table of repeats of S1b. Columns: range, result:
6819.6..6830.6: 23.22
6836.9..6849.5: 20.11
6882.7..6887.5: 21.94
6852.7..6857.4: 18.69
